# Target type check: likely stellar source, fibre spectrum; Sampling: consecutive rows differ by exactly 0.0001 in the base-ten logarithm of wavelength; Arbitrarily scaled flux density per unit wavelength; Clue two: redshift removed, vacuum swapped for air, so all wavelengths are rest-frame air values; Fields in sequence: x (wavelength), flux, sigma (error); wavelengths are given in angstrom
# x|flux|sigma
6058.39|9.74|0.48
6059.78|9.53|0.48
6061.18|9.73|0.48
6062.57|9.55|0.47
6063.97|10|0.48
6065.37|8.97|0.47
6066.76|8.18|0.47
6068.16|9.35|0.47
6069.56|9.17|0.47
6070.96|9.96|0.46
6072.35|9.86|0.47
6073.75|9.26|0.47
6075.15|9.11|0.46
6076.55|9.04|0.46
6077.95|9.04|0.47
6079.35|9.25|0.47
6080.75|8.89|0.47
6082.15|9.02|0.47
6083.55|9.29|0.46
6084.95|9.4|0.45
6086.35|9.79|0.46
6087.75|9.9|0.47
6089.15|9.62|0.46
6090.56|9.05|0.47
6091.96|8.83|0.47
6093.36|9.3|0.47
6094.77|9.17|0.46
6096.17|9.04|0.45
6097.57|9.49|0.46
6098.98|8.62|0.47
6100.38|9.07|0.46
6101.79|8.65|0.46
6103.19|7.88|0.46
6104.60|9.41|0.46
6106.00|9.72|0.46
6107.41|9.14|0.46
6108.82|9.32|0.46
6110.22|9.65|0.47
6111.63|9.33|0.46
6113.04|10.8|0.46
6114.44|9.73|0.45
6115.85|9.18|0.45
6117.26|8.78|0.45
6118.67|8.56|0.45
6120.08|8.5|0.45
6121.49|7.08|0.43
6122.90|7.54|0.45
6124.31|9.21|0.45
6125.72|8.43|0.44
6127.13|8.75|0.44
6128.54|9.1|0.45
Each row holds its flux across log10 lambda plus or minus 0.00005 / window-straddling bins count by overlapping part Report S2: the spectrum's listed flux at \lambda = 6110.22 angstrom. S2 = 9.65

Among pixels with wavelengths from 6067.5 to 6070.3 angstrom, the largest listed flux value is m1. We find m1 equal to 9.35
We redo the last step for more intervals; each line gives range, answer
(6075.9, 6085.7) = 9.4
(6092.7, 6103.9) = 9.49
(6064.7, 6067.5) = 8.97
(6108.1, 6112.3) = 9.65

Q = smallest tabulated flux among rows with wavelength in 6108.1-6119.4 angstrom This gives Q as 8.56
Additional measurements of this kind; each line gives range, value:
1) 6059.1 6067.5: 8.18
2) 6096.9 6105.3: 7.88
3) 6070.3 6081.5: 8.89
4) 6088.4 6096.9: 8.83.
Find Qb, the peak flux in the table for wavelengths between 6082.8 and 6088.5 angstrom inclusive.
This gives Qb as 9.9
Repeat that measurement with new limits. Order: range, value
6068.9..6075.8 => 9.96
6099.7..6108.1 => 9.72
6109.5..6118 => 10.8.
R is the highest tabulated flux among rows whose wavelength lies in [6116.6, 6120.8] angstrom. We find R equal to 8.78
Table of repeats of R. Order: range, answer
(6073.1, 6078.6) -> 9.26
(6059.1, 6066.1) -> 10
